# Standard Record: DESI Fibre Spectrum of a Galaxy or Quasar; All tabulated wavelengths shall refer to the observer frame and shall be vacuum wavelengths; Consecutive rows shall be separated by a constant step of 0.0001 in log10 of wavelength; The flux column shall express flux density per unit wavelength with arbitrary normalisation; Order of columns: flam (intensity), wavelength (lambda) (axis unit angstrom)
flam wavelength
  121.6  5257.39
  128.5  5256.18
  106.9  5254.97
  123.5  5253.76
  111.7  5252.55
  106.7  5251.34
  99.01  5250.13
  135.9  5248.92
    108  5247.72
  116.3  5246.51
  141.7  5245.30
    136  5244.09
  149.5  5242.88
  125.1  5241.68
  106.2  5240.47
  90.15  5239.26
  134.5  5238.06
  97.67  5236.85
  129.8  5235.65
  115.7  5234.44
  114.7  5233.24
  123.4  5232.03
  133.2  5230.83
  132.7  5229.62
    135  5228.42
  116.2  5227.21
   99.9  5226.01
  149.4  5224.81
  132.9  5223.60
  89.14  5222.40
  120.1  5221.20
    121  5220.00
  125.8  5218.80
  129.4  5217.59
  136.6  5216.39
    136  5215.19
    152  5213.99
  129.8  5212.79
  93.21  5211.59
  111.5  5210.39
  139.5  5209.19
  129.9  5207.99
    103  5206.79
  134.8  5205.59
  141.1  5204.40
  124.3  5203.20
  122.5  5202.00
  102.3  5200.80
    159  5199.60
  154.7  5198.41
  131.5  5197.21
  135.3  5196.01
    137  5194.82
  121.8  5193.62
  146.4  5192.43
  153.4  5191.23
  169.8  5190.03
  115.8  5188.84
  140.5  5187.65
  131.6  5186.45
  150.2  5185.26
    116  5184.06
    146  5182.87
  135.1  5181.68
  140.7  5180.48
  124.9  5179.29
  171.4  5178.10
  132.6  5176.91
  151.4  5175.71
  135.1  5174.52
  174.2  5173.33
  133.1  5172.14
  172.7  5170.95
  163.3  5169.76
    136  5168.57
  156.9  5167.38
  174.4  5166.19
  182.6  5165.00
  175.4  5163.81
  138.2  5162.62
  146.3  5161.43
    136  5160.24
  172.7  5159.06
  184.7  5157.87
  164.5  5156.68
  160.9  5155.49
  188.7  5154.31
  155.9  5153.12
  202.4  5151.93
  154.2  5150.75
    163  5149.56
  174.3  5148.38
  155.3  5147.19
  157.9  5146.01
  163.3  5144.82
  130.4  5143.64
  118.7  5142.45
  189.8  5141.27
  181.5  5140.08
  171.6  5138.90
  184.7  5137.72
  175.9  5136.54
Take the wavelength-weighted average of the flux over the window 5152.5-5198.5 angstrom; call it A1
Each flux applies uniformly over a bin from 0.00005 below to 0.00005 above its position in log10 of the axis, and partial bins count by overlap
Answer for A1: 150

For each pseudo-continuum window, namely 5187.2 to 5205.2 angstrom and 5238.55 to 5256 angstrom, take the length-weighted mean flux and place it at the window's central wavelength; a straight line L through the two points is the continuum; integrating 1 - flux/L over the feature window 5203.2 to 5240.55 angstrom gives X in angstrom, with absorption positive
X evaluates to 1.4 angstrom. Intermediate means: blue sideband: 137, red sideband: 119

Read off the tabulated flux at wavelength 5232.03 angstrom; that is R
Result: 123.4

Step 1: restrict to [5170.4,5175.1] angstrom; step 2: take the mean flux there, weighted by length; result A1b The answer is 154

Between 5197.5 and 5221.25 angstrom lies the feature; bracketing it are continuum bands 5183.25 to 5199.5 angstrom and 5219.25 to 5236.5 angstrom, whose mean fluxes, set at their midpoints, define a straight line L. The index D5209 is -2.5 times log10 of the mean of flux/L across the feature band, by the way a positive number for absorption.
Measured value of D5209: 0.02 mag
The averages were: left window 140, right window 122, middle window 129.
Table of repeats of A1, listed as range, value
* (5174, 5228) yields 132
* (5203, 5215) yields 126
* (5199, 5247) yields 125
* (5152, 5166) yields 166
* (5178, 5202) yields 138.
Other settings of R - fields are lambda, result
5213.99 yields 152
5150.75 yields 154.2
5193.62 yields 121.8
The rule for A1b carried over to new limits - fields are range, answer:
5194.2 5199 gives 139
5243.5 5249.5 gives 128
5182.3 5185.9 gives 137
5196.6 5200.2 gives 148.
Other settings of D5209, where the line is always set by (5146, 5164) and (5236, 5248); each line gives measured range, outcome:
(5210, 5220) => 0.06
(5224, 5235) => 0.02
